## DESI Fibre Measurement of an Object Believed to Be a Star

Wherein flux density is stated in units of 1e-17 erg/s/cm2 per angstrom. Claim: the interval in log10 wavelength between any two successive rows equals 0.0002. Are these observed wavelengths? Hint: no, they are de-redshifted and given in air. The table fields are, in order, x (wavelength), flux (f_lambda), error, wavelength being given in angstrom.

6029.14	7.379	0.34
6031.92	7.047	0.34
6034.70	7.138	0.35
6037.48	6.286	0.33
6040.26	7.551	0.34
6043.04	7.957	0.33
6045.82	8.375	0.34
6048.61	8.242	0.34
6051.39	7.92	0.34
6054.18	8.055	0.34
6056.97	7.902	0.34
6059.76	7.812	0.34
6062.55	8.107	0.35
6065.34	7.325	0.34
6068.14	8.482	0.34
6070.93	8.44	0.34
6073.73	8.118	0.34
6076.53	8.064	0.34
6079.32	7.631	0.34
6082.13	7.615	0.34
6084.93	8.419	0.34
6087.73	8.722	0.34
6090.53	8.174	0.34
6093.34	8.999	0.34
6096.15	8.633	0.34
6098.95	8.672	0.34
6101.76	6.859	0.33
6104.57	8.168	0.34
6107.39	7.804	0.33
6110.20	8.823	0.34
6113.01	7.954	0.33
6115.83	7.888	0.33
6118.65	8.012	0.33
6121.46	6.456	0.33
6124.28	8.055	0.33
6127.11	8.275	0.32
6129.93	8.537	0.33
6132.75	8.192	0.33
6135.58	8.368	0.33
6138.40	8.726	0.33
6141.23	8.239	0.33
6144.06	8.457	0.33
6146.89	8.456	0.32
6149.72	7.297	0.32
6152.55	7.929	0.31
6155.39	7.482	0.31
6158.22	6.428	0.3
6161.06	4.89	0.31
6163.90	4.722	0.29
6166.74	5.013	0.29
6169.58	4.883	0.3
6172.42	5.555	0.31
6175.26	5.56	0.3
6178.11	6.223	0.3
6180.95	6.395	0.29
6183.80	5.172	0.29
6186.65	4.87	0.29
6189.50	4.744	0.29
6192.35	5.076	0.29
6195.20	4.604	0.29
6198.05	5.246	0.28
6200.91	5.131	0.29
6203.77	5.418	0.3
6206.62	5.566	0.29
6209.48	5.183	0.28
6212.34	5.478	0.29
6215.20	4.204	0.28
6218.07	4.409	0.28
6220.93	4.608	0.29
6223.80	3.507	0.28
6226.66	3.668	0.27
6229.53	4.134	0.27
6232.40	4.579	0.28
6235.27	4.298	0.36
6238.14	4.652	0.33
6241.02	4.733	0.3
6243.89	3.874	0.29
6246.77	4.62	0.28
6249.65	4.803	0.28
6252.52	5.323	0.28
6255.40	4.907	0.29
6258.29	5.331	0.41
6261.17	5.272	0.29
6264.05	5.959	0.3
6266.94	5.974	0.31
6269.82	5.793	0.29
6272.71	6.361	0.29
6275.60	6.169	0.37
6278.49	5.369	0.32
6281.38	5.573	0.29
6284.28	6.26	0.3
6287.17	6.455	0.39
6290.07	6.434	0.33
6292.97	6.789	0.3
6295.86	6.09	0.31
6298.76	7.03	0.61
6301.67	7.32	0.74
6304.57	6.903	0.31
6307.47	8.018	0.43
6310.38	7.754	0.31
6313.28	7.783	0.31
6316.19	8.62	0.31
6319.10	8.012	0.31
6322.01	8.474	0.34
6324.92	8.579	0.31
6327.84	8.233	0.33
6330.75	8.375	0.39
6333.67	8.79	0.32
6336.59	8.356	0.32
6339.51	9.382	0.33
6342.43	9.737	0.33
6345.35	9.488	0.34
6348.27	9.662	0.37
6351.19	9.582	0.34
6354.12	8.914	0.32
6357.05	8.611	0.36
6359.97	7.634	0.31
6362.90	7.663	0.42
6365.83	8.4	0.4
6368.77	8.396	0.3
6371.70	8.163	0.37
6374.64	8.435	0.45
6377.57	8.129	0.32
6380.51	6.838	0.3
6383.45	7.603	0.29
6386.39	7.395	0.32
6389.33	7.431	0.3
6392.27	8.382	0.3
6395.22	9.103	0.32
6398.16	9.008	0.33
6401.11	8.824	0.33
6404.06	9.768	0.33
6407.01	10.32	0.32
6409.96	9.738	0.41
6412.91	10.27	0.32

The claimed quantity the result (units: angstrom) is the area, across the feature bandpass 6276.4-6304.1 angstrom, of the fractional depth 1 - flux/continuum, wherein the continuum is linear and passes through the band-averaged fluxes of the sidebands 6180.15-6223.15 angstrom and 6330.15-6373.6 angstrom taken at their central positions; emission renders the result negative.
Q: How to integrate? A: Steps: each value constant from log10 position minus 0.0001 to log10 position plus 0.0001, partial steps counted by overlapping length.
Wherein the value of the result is 3.2 angstrom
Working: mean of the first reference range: 5.02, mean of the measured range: 6.38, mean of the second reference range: 8.75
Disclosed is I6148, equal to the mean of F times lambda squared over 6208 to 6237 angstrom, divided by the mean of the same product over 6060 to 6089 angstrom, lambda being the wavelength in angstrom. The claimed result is 0.57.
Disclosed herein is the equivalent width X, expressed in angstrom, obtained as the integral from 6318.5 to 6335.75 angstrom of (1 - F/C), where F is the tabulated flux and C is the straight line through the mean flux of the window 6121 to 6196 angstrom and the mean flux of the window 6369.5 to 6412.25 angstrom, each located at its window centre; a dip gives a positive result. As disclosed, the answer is -0.9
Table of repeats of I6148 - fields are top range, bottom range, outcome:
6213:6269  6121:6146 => 0.59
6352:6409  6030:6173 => 1.20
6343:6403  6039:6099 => 1.14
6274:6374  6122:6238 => 1.39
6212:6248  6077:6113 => 0.55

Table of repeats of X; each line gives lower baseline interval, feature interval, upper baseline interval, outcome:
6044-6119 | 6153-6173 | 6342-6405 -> 6.2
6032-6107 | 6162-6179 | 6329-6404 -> 6.0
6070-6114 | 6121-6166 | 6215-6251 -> -4.7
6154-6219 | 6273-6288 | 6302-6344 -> 2.9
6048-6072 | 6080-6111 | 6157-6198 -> -4.5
